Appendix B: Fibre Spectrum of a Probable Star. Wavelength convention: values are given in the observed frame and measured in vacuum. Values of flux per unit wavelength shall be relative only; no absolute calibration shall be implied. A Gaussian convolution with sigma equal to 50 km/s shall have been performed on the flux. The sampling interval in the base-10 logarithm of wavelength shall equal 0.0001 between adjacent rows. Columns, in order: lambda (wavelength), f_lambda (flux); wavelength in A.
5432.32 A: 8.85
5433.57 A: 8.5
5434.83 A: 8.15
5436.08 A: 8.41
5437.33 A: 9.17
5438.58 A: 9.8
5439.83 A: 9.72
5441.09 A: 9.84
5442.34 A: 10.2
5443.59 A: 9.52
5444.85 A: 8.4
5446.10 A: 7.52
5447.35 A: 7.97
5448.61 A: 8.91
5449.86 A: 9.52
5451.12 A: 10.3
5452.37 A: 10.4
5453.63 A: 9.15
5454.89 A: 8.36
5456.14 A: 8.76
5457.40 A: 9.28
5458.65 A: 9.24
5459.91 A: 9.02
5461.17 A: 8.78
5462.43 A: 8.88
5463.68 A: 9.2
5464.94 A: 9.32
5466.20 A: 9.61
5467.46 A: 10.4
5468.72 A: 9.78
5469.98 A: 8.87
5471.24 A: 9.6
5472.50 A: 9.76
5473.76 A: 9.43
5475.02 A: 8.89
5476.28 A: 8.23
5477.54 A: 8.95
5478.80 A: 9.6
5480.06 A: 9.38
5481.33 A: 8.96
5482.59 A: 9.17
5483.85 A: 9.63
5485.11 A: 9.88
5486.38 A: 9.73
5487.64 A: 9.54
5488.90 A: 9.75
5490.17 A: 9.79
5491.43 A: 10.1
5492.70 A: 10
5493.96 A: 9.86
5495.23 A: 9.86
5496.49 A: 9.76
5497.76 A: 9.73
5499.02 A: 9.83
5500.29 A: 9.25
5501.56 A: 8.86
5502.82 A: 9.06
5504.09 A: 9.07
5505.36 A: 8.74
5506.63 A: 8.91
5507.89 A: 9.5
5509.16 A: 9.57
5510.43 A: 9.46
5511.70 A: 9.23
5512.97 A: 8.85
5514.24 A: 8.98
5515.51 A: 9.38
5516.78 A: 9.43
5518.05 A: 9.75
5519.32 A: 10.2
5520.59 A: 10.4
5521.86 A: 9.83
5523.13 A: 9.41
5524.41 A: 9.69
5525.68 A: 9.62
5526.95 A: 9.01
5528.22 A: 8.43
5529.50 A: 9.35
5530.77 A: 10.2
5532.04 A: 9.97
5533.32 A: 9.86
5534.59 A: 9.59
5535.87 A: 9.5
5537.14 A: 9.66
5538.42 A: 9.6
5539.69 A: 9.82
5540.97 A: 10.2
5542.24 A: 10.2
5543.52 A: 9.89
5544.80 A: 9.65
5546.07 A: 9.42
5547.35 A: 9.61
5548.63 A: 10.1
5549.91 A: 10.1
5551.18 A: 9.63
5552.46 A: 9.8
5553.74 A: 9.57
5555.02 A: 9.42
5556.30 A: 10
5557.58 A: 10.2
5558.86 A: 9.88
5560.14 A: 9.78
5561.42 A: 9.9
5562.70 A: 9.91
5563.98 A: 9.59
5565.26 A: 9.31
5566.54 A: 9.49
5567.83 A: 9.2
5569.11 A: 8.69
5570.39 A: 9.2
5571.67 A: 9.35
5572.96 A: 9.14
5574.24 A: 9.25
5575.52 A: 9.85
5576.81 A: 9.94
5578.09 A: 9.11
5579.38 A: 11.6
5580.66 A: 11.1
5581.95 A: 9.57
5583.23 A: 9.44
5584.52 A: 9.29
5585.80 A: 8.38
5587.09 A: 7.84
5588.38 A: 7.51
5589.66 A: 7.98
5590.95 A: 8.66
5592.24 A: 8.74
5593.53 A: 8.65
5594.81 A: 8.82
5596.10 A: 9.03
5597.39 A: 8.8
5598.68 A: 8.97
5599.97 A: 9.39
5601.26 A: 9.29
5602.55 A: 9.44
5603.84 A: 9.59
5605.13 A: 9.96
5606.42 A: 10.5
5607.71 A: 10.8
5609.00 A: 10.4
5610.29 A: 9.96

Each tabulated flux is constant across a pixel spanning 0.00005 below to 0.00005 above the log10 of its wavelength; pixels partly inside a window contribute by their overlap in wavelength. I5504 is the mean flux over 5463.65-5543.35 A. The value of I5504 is 9.52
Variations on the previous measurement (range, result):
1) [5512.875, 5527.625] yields 9.57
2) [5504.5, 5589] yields 9.54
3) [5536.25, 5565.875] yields 9.79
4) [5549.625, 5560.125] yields 9.82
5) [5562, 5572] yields 9.35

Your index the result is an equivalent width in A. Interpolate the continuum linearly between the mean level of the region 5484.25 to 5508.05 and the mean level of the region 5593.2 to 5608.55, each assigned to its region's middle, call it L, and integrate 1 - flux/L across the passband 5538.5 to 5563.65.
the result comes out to -0.9 A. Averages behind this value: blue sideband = 9.54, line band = 9.84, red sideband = 9.47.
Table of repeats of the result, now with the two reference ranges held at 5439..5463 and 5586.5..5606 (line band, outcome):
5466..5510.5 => -1.9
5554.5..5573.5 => -1.3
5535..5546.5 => -1.0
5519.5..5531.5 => -0.8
